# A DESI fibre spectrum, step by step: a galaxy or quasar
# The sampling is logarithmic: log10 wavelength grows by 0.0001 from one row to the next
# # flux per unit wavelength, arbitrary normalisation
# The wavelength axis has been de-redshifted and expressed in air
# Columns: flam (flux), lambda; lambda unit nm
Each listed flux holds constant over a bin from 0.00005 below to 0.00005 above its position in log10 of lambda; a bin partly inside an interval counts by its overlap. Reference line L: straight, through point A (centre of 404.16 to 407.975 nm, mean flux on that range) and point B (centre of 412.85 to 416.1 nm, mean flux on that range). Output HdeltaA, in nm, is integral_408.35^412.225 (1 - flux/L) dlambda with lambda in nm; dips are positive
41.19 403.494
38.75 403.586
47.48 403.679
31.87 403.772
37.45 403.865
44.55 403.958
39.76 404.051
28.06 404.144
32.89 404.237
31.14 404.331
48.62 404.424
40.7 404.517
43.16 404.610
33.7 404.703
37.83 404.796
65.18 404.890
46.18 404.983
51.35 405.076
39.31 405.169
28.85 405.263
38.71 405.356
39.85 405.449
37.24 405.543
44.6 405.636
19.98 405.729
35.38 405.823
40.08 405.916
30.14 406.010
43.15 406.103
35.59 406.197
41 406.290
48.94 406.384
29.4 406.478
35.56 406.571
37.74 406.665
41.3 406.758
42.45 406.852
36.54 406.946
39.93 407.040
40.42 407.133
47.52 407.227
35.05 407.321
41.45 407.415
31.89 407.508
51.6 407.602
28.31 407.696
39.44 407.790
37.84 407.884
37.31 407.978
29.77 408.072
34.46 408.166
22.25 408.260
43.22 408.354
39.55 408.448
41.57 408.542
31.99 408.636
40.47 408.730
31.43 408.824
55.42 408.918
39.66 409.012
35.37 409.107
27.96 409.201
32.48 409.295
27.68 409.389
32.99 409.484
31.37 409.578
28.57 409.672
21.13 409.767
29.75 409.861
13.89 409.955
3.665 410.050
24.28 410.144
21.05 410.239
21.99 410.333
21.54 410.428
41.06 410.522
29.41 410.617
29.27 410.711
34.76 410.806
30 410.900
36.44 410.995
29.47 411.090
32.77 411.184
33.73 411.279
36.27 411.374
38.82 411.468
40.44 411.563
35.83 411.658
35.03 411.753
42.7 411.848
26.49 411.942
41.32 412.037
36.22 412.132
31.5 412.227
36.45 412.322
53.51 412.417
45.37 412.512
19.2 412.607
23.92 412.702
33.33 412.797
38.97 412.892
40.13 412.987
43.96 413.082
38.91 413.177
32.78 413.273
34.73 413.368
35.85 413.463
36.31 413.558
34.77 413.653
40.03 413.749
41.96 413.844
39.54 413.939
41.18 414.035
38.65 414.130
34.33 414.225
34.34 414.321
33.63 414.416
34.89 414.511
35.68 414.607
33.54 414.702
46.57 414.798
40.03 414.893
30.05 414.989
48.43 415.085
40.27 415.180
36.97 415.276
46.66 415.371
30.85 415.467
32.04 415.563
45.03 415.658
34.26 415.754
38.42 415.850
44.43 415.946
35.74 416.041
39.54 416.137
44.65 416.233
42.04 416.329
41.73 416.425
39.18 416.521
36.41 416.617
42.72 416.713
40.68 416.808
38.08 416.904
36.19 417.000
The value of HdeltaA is 0.638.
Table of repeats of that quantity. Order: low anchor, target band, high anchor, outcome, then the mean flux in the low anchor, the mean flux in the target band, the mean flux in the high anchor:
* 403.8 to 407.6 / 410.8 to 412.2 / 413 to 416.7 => 0.123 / 39.2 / 35.3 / 38.4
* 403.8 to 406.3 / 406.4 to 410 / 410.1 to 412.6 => 0.095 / 39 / 35.5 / 33.8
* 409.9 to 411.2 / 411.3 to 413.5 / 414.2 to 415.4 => -0.371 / 26.3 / 36.6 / 38.1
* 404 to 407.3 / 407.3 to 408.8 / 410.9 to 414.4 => 0.065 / 39.2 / 36.6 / 36.4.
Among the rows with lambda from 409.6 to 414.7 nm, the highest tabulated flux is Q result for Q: 53.51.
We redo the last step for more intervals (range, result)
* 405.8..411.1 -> 55.42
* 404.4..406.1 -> 65.18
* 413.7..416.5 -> 48.43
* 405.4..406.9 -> 48.94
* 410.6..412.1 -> 42.7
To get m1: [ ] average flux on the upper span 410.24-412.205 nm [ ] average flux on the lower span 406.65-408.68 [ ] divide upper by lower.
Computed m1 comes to 0.9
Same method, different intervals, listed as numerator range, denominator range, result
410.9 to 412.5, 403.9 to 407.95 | 0.94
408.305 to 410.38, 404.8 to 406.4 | 0.77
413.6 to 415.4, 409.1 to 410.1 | 1.51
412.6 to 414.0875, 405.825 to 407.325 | 0.93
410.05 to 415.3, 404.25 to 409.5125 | 0.92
